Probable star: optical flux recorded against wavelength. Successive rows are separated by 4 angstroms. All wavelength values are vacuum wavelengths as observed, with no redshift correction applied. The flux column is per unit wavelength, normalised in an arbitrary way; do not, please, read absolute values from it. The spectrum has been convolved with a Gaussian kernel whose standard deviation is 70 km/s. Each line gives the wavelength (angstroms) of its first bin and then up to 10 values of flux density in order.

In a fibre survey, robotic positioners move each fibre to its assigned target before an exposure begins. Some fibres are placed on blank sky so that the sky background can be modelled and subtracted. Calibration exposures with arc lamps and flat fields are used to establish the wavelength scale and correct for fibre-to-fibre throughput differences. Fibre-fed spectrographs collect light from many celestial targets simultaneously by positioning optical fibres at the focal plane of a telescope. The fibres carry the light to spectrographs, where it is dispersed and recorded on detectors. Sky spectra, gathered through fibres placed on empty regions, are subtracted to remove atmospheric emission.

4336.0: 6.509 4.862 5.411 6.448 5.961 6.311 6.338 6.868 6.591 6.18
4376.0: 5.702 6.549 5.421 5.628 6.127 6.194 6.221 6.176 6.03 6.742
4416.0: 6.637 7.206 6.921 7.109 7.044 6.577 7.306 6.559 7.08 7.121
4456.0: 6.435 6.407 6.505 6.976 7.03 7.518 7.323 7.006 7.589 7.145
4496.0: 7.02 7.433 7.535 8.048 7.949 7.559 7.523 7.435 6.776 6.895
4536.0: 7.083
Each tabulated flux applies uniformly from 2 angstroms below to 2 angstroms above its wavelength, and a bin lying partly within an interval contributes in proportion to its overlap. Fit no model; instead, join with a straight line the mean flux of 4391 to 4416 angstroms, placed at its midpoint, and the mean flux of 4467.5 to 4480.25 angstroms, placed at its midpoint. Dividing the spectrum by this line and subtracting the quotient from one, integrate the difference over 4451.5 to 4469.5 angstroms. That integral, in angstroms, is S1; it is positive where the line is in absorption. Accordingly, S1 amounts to 1.0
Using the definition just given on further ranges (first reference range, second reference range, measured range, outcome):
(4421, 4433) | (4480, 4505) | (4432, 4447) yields 0.5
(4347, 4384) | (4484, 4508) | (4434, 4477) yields 1.1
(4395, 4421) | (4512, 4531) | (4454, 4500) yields -0.1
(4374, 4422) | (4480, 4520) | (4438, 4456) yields -0.3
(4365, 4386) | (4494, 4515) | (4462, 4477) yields 0.5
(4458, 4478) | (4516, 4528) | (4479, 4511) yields -1.2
